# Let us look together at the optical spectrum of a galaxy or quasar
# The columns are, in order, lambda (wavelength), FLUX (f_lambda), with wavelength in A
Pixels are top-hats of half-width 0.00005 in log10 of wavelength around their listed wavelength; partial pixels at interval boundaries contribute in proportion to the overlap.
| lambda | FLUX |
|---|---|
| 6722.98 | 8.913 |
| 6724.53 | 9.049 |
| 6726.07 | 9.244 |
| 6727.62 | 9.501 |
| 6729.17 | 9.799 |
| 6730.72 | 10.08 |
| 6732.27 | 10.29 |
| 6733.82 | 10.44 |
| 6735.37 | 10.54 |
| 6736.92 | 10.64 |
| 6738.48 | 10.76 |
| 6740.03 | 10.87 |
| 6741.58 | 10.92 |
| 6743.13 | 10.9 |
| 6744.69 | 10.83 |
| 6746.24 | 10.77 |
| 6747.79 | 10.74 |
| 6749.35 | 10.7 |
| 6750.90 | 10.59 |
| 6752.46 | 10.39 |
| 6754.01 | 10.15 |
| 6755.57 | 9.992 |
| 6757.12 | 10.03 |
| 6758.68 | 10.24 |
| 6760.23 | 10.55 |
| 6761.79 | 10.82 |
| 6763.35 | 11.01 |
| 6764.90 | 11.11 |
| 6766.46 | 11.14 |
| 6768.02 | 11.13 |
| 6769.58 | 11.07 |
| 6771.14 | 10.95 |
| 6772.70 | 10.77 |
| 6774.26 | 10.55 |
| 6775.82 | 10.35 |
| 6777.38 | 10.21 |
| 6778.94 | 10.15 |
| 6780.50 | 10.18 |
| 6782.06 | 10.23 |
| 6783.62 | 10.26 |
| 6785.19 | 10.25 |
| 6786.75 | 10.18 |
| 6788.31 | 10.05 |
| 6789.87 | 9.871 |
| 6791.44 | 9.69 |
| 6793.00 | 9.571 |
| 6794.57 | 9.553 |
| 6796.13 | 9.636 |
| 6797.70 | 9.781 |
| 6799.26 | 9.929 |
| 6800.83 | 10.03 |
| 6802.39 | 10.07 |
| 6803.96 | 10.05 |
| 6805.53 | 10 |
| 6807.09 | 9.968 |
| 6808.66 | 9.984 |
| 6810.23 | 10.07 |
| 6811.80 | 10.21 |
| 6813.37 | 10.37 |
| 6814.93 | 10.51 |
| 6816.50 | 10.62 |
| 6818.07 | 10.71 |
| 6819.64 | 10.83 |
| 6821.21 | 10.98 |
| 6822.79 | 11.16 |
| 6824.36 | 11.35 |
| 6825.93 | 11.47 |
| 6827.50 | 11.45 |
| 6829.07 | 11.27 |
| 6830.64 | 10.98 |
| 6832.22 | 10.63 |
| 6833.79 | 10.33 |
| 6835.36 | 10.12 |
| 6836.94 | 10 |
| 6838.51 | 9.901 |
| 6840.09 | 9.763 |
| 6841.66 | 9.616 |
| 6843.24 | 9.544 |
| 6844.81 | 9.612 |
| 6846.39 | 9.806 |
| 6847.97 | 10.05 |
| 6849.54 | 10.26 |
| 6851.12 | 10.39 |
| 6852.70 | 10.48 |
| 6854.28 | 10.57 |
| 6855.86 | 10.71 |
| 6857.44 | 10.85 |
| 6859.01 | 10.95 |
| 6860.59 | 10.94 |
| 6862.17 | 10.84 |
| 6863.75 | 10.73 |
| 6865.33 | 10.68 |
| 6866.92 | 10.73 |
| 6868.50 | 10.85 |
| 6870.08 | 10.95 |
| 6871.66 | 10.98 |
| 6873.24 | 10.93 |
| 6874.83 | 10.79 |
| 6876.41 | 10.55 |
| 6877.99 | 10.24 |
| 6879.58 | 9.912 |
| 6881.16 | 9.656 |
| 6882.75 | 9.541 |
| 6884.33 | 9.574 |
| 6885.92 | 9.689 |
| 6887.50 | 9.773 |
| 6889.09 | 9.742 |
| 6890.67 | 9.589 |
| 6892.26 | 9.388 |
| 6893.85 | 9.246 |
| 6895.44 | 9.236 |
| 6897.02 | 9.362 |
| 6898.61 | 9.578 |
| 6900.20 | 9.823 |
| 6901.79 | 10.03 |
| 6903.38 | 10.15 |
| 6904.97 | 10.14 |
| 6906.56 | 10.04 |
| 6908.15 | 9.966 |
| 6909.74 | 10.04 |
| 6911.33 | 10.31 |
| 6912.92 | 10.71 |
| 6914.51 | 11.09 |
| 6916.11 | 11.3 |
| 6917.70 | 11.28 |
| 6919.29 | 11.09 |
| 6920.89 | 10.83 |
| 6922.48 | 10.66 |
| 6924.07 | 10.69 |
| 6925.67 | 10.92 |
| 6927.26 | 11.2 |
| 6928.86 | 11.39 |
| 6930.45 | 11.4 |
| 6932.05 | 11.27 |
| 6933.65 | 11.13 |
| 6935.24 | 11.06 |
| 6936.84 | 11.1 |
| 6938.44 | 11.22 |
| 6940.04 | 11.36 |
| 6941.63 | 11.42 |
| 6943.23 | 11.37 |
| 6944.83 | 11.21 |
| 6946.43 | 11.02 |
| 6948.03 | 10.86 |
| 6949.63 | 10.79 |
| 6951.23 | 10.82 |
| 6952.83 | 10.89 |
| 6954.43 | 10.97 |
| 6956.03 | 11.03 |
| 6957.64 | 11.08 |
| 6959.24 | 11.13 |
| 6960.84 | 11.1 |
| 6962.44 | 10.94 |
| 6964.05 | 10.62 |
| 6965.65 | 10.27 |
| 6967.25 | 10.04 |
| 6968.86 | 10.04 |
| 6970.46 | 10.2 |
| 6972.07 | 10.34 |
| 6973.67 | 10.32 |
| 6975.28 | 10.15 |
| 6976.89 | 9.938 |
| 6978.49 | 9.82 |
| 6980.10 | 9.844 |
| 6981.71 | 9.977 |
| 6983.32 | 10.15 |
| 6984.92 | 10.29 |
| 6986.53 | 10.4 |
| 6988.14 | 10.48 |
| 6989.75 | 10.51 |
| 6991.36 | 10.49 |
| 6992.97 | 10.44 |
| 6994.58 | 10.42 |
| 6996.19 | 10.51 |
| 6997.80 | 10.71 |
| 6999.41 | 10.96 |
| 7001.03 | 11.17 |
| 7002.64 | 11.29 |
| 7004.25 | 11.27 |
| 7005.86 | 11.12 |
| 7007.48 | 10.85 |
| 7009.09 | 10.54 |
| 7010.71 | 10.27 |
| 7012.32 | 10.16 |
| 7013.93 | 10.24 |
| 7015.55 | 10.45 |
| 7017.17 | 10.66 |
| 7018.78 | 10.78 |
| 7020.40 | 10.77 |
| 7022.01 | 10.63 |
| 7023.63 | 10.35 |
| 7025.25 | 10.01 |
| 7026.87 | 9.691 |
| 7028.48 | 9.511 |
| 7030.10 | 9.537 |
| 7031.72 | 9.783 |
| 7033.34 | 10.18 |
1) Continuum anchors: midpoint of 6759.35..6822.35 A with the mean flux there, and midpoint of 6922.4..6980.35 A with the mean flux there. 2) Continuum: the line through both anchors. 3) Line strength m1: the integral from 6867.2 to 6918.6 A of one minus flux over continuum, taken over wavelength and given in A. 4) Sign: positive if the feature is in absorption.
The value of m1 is 2.4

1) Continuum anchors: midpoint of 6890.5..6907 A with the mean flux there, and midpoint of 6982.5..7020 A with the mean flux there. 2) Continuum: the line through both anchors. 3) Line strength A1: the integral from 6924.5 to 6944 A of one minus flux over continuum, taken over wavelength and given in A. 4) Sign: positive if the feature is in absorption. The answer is -2.38 A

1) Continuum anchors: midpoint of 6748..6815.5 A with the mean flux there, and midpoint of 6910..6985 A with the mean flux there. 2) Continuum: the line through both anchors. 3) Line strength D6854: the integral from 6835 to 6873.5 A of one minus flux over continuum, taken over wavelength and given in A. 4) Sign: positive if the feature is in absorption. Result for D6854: 0.4 A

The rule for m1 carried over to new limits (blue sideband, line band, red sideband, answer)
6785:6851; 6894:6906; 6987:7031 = 0.7 A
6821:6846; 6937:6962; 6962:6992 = -1.9 A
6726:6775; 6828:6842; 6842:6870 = 0.2 A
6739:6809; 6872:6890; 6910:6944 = 1.3 A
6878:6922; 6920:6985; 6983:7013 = -2.5 A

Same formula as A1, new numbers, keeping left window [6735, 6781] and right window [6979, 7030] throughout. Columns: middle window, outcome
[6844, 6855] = 0.4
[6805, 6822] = 0.3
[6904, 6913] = 0.3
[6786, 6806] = 1.4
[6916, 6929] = -0.6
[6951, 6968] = -0.5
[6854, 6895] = 1.0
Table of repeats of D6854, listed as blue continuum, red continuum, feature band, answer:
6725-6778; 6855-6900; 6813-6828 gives -0.9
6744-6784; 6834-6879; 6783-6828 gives 0.9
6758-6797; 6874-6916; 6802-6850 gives -0.8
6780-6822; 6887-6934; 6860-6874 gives -0.8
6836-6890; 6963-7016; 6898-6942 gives -1.7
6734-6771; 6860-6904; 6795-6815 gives 0.8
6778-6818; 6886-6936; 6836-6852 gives 0.5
